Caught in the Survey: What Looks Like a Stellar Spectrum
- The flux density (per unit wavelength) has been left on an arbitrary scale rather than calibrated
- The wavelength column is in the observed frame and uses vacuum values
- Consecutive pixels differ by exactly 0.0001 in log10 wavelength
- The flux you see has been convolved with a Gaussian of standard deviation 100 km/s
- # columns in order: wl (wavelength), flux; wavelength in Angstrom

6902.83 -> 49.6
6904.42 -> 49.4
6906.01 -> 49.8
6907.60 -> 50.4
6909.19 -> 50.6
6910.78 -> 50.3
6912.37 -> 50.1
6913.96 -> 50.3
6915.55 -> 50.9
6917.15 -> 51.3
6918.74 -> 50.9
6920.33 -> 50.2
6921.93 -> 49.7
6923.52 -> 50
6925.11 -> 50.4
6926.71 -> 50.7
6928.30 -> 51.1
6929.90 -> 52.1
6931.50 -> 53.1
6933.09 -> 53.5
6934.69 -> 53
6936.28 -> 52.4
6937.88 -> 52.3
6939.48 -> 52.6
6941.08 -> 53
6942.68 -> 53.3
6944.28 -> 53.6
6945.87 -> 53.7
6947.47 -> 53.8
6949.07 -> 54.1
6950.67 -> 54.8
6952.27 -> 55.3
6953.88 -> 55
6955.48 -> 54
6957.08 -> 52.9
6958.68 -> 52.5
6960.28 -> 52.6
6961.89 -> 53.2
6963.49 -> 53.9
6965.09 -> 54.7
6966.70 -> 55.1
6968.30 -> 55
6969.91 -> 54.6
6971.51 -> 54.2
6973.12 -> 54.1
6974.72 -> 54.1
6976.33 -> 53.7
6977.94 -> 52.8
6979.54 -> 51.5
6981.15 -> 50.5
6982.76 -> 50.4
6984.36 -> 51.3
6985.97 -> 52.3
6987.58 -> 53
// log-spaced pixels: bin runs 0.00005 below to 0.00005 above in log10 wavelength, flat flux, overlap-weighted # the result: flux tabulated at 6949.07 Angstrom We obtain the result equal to 54.1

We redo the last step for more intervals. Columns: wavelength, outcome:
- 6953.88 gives 55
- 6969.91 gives 54.6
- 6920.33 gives 50.2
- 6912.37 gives 50.1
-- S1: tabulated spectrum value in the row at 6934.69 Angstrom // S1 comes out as 53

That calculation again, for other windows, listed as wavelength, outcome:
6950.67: 54.8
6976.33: 53.7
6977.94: 52.8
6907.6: 50.4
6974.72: 54.1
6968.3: 55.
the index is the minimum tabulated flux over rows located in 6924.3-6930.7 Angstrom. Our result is 50.4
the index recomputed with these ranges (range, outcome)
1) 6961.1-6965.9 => 53.2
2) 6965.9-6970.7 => 54.6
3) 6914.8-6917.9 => 50.9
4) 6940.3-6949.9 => 53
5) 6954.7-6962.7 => 52.5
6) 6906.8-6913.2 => 50.1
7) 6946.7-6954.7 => 53.8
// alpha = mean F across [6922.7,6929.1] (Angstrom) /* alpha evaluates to 50.6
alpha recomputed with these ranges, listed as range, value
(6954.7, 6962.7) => 53.1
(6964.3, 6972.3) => 54.7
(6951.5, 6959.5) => 53.9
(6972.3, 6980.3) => 53.3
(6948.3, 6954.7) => 54.7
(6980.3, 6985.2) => 50.8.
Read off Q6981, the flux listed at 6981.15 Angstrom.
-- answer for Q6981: 50.5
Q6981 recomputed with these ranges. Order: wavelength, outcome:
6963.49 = 53.9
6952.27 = 55.3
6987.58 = 53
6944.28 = 53.6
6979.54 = 51.5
